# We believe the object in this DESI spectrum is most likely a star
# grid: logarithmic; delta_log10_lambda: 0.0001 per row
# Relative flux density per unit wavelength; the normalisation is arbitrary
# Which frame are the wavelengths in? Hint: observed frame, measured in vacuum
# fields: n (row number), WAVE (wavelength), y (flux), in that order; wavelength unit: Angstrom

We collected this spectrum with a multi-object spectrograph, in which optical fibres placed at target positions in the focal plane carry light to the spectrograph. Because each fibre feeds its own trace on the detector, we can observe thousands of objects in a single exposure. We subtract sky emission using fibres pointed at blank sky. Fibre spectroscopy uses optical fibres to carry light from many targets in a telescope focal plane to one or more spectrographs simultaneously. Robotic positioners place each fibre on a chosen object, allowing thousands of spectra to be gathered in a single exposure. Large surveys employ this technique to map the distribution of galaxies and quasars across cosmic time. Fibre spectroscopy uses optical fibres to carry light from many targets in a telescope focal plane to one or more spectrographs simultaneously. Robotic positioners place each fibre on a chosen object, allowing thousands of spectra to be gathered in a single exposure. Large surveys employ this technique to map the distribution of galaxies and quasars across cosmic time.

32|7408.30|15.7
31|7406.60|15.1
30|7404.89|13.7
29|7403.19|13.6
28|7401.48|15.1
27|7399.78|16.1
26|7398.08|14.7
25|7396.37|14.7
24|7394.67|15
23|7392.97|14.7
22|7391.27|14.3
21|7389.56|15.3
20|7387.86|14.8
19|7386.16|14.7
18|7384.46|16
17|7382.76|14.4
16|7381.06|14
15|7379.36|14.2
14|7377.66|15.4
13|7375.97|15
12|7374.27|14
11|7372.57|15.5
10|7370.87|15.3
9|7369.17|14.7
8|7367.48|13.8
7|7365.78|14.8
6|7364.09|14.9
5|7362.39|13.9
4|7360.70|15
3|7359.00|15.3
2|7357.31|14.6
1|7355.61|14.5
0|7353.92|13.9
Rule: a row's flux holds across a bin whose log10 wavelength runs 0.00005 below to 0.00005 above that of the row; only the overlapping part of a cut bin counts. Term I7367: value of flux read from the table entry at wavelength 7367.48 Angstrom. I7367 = 13.8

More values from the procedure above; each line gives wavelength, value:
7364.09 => 14.9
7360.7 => 15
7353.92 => 13.9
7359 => 15.3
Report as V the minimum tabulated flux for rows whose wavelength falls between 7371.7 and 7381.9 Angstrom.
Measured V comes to 14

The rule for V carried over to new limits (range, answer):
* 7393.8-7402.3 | 14.7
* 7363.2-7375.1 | 13.8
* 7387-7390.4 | 14.8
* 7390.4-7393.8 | 14.3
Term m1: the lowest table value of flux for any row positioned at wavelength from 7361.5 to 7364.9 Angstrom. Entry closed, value 13.9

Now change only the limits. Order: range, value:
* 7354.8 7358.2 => 14.5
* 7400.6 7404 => 13.6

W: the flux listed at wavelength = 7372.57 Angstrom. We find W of 15.5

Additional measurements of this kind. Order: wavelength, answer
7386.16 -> 14.7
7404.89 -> 13.7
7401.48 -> 15.1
